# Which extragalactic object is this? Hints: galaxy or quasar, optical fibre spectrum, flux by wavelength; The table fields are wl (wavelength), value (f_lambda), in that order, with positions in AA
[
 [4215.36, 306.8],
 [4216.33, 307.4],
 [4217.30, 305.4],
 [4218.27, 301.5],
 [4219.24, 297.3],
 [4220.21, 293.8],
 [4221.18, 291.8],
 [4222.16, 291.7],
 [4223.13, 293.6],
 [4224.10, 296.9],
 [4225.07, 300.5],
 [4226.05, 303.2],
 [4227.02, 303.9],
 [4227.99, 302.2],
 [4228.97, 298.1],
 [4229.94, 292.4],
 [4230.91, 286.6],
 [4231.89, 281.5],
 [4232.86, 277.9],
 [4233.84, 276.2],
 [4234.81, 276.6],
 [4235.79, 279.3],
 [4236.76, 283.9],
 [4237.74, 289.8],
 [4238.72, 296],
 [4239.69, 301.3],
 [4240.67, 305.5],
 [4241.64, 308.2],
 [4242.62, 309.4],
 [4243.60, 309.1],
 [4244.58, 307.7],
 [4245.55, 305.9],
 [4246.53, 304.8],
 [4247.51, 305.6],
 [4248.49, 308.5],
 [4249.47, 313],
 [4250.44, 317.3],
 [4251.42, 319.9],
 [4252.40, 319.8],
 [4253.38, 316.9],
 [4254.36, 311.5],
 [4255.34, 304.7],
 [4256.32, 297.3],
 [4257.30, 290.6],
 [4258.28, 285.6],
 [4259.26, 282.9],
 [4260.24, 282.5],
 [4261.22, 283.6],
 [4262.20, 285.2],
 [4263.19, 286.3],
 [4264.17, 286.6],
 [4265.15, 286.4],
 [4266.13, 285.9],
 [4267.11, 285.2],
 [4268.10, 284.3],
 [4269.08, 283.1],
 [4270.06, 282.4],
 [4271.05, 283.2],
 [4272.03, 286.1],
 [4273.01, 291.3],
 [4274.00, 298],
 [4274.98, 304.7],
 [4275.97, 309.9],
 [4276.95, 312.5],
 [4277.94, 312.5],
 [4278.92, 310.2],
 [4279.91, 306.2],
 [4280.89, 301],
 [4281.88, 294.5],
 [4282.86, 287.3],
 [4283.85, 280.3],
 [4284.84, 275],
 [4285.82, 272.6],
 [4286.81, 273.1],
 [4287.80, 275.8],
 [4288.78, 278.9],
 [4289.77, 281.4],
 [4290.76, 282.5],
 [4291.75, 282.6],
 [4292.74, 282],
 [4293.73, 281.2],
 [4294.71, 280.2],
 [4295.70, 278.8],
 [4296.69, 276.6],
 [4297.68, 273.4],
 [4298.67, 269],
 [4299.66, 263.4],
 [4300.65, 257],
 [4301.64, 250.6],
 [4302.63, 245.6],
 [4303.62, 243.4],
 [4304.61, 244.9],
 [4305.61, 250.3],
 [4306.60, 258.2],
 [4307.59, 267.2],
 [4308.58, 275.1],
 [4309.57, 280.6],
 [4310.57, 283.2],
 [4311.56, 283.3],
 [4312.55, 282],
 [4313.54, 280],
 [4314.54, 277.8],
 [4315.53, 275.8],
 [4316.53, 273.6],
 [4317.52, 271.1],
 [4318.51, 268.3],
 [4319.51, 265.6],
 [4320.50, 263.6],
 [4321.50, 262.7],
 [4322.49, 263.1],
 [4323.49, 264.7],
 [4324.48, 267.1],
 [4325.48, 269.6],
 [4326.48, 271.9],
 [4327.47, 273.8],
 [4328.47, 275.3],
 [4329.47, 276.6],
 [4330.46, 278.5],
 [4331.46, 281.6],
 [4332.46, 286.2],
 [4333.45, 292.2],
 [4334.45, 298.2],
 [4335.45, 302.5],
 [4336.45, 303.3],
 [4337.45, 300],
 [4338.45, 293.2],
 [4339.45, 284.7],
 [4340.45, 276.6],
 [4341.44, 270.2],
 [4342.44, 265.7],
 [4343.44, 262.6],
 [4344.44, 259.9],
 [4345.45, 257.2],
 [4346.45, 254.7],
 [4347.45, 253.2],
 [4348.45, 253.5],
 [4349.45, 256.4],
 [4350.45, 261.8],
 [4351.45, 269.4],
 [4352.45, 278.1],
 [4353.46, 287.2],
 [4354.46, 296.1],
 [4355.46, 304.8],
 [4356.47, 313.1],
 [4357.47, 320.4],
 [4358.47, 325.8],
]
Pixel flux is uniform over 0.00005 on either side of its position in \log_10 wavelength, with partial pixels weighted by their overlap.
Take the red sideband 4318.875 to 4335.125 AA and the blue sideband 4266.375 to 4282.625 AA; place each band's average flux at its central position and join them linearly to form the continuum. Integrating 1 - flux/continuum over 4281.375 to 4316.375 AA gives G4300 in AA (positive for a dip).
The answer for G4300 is 1.7 AA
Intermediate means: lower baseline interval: 296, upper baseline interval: 275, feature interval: 273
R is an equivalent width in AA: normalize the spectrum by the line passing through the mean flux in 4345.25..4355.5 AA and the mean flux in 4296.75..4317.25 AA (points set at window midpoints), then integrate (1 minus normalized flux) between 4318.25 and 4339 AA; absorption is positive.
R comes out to -0.9 AA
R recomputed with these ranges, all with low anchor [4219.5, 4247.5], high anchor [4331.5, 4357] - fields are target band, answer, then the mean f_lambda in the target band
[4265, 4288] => -0.2 AA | 291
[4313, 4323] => 0.5 AA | 270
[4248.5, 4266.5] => -0.4 AA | 298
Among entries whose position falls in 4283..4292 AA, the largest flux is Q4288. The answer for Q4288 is 282.6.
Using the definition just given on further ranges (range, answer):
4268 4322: 312.5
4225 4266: 319.9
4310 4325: 283.3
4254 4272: 311.5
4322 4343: 303.3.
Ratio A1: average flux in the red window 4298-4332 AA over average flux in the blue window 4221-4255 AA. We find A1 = 0.89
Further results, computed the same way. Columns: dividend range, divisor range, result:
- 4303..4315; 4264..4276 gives 0.93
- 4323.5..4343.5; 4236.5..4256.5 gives 0.92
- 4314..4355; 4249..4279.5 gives 0.92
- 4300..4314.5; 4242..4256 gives 0.85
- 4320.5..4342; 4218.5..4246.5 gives 0.95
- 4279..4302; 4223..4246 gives 0.95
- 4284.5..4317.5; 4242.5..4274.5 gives 0.91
